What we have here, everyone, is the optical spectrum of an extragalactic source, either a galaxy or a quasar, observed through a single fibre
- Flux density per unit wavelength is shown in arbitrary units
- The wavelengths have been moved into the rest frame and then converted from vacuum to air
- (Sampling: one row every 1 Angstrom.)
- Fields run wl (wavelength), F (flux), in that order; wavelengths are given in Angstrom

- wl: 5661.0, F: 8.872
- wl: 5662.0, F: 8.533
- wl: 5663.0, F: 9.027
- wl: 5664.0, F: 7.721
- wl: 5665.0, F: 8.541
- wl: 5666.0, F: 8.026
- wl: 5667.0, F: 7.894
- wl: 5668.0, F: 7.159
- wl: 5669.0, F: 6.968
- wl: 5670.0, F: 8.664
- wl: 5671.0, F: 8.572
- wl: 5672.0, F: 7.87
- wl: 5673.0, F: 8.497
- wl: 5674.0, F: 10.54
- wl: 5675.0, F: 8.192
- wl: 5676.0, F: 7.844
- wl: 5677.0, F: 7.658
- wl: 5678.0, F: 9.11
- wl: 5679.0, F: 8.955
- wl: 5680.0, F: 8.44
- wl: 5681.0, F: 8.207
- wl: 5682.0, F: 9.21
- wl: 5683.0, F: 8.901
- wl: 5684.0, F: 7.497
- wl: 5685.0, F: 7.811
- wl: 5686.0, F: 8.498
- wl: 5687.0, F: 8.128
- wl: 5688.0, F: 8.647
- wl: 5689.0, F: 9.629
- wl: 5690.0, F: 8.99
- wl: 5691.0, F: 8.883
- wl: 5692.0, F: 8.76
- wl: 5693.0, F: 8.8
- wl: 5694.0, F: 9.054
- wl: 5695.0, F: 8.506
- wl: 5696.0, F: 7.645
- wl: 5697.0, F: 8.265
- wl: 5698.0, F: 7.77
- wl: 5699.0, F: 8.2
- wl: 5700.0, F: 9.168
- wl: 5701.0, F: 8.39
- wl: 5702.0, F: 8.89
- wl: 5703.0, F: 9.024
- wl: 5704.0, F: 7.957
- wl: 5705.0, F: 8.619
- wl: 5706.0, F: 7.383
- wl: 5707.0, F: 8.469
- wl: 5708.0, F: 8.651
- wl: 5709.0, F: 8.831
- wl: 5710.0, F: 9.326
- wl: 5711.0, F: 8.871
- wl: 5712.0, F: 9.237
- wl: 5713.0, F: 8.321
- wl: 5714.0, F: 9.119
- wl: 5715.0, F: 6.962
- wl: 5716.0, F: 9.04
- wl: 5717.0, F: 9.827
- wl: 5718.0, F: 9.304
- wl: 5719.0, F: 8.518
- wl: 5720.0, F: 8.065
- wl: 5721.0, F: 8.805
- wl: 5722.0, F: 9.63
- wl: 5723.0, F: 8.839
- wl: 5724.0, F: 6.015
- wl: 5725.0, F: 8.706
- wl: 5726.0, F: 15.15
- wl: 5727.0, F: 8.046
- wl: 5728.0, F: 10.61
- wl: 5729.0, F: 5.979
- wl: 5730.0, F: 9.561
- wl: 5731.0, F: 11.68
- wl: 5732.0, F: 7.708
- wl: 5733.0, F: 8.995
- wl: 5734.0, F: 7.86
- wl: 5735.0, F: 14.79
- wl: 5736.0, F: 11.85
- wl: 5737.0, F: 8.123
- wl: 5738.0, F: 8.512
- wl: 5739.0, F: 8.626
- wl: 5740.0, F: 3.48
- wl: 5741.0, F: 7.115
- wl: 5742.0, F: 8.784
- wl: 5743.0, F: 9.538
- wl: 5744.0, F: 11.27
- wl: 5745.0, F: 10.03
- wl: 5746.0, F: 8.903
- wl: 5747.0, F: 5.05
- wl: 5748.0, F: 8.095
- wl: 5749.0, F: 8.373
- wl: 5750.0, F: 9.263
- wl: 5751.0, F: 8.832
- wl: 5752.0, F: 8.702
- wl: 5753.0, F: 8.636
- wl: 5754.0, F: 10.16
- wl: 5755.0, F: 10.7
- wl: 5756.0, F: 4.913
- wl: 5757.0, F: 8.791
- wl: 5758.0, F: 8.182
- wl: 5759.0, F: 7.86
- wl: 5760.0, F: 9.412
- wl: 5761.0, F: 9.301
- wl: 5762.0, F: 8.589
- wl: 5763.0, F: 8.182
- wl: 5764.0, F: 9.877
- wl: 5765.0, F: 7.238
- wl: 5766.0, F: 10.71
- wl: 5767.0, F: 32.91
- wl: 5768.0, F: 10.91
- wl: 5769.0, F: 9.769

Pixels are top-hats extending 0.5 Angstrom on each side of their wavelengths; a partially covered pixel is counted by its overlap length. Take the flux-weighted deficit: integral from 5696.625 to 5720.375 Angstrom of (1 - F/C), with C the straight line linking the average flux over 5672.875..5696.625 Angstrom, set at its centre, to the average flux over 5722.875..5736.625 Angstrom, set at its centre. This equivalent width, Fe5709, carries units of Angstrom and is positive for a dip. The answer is 1.5 Angstrom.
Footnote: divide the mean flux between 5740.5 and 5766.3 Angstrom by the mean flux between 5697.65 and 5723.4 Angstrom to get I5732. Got 1.00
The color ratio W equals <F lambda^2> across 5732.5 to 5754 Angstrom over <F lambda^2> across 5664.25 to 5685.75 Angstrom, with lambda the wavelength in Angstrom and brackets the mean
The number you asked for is 1.1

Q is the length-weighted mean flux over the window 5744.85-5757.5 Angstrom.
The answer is 8.45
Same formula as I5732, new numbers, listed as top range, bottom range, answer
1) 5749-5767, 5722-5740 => 1.01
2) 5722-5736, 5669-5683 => 1.13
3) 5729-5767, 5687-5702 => 1.06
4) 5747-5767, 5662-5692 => 1.10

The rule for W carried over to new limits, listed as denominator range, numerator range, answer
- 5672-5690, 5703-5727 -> 1.04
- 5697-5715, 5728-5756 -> 1.05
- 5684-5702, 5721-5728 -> 1.12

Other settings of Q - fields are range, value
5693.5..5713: 8.53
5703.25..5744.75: 8.94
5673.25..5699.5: 8.54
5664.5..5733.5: 8.64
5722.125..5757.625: 8.91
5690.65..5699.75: 8.44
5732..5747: 8.95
